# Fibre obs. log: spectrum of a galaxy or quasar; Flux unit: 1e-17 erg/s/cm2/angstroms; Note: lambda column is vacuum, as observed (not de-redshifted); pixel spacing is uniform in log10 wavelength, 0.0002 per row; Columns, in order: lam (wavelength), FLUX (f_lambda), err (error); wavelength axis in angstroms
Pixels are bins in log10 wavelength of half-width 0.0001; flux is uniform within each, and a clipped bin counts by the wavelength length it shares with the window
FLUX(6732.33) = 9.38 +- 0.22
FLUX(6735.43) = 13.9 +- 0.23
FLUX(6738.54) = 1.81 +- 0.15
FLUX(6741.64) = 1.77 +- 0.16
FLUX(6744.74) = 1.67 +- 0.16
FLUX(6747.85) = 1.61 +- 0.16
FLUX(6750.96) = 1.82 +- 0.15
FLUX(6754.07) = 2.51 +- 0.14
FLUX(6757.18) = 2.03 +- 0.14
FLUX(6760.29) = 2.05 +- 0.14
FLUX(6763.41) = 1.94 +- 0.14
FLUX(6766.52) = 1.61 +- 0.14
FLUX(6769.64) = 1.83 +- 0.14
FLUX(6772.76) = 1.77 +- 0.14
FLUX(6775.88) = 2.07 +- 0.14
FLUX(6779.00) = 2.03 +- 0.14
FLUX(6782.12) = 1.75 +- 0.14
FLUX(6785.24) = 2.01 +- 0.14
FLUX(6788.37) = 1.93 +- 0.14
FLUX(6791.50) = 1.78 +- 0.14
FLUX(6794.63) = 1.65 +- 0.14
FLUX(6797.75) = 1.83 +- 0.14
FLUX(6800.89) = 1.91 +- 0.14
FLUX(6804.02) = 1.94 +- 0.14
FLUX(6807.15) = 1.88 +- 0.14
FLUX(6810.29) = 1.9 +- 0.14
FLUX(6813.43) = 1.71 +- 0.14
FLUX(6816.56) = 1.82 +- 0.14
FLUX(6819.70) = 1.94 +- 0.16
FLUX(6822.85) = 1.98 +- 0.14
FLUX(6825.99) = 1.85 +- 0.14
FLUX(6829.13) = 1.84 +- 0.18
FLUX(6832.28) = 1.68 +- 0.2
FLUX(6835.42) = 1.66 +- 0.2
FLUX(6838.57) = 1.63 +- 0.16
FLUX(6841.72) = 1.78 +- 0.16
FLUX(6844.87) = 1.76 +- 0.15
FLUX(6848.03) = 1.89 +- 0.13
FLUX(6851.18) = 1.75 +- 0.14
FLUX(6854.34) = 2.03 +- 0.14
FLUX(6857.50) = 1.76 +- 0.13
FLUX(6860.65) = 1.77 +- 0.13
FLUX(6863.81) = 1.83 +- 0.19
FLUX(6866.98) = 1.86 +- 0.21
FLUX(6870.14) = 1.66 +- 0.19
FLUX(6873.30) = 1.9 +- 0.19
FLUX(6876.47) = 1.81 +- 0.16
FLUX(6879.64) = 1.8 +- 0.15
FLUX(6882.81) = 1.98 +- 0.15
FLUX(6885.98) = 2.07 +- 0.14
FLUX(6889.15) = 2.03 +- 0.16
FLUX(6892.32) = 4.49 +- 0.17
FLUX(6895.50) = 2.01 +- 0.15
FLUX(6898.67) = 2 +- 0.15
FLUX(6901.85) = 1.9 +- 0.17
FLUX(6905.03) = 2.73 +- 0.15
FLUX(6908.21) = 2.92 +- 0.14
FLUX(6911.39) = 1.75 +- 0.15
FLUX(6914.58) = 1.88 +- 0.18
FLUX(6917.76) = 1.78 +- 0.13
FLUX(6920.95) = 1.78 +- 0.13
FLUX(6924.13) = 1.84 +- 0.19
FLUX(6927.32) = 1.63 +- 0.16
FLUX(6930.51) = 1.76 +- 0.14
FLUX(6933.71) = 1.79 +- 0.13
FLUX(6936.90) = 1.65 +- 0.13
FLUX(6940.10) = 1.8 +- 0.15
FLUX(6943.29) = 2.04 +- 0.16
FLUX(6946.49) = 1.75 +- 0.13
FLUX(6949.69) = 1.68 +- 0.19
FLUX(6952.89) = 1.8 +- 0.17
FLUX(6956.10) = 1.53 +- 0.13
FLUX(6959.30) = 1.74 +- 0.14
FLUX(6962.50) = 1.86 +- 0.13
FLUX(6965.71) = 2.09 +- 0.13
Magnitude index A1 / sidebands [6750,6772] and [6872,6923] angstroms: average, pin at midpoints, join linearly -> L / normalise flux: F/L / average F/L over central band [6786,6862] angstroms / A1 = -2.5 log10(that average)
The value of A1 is 0.13 mag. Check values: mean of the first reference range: 1.97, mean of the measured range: 1.82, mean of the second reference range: 2.18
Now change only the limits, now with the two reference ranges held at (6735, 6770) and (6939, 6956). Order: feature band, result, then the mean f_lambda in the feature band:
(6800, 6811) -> 0.23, 1.91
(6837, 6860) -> 0.21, 1.8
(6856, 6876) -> 0.17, 1.8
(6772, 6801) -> 0.28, 1.87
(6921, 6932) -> 0.07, 1.75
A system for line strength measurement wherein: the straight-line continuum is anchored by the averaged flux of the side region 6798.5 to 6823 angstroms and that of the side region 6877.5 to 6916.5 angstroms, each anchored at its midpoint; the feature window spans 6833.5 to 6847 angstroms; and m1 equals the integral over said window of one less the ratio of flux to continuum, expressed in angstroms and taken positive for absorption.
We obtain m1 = 2.0 angstroms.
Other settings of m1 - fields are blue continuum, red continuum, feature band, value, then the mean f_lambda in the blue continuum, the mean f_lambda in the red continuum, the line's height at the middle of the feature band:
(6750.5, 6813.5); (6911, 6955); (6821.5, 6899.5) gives -4.9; 1.91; 1.78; 1.84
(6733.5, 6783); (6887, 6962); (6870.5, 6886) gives 2.3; 2.7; 2.01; 2.2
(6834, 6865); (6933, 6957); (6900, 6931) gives -4.2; 1.79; 1.76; 1.77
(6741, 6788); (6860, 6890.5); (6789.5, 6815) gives 0.9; 1.9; 1.87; 1.89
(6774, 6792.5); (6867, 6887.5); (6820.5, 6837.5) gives 0.9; 1.93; 1.87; 1.9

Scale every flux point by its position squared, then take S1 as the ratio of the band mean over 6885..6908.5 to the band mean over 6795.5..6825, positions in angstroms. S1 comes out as 1.37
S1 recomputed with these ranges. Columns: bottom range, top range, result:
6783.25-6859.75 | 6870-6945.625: 1.15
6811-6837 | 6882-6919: 1.30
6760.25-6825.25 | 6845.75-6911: 1.15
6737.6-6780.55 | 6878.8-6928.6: 1.19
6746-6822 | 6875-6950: 1.12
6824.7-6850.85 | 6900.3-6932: 1.16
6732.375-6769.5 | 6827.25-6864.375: 0.58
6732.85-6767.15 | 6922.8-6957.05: 0.58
